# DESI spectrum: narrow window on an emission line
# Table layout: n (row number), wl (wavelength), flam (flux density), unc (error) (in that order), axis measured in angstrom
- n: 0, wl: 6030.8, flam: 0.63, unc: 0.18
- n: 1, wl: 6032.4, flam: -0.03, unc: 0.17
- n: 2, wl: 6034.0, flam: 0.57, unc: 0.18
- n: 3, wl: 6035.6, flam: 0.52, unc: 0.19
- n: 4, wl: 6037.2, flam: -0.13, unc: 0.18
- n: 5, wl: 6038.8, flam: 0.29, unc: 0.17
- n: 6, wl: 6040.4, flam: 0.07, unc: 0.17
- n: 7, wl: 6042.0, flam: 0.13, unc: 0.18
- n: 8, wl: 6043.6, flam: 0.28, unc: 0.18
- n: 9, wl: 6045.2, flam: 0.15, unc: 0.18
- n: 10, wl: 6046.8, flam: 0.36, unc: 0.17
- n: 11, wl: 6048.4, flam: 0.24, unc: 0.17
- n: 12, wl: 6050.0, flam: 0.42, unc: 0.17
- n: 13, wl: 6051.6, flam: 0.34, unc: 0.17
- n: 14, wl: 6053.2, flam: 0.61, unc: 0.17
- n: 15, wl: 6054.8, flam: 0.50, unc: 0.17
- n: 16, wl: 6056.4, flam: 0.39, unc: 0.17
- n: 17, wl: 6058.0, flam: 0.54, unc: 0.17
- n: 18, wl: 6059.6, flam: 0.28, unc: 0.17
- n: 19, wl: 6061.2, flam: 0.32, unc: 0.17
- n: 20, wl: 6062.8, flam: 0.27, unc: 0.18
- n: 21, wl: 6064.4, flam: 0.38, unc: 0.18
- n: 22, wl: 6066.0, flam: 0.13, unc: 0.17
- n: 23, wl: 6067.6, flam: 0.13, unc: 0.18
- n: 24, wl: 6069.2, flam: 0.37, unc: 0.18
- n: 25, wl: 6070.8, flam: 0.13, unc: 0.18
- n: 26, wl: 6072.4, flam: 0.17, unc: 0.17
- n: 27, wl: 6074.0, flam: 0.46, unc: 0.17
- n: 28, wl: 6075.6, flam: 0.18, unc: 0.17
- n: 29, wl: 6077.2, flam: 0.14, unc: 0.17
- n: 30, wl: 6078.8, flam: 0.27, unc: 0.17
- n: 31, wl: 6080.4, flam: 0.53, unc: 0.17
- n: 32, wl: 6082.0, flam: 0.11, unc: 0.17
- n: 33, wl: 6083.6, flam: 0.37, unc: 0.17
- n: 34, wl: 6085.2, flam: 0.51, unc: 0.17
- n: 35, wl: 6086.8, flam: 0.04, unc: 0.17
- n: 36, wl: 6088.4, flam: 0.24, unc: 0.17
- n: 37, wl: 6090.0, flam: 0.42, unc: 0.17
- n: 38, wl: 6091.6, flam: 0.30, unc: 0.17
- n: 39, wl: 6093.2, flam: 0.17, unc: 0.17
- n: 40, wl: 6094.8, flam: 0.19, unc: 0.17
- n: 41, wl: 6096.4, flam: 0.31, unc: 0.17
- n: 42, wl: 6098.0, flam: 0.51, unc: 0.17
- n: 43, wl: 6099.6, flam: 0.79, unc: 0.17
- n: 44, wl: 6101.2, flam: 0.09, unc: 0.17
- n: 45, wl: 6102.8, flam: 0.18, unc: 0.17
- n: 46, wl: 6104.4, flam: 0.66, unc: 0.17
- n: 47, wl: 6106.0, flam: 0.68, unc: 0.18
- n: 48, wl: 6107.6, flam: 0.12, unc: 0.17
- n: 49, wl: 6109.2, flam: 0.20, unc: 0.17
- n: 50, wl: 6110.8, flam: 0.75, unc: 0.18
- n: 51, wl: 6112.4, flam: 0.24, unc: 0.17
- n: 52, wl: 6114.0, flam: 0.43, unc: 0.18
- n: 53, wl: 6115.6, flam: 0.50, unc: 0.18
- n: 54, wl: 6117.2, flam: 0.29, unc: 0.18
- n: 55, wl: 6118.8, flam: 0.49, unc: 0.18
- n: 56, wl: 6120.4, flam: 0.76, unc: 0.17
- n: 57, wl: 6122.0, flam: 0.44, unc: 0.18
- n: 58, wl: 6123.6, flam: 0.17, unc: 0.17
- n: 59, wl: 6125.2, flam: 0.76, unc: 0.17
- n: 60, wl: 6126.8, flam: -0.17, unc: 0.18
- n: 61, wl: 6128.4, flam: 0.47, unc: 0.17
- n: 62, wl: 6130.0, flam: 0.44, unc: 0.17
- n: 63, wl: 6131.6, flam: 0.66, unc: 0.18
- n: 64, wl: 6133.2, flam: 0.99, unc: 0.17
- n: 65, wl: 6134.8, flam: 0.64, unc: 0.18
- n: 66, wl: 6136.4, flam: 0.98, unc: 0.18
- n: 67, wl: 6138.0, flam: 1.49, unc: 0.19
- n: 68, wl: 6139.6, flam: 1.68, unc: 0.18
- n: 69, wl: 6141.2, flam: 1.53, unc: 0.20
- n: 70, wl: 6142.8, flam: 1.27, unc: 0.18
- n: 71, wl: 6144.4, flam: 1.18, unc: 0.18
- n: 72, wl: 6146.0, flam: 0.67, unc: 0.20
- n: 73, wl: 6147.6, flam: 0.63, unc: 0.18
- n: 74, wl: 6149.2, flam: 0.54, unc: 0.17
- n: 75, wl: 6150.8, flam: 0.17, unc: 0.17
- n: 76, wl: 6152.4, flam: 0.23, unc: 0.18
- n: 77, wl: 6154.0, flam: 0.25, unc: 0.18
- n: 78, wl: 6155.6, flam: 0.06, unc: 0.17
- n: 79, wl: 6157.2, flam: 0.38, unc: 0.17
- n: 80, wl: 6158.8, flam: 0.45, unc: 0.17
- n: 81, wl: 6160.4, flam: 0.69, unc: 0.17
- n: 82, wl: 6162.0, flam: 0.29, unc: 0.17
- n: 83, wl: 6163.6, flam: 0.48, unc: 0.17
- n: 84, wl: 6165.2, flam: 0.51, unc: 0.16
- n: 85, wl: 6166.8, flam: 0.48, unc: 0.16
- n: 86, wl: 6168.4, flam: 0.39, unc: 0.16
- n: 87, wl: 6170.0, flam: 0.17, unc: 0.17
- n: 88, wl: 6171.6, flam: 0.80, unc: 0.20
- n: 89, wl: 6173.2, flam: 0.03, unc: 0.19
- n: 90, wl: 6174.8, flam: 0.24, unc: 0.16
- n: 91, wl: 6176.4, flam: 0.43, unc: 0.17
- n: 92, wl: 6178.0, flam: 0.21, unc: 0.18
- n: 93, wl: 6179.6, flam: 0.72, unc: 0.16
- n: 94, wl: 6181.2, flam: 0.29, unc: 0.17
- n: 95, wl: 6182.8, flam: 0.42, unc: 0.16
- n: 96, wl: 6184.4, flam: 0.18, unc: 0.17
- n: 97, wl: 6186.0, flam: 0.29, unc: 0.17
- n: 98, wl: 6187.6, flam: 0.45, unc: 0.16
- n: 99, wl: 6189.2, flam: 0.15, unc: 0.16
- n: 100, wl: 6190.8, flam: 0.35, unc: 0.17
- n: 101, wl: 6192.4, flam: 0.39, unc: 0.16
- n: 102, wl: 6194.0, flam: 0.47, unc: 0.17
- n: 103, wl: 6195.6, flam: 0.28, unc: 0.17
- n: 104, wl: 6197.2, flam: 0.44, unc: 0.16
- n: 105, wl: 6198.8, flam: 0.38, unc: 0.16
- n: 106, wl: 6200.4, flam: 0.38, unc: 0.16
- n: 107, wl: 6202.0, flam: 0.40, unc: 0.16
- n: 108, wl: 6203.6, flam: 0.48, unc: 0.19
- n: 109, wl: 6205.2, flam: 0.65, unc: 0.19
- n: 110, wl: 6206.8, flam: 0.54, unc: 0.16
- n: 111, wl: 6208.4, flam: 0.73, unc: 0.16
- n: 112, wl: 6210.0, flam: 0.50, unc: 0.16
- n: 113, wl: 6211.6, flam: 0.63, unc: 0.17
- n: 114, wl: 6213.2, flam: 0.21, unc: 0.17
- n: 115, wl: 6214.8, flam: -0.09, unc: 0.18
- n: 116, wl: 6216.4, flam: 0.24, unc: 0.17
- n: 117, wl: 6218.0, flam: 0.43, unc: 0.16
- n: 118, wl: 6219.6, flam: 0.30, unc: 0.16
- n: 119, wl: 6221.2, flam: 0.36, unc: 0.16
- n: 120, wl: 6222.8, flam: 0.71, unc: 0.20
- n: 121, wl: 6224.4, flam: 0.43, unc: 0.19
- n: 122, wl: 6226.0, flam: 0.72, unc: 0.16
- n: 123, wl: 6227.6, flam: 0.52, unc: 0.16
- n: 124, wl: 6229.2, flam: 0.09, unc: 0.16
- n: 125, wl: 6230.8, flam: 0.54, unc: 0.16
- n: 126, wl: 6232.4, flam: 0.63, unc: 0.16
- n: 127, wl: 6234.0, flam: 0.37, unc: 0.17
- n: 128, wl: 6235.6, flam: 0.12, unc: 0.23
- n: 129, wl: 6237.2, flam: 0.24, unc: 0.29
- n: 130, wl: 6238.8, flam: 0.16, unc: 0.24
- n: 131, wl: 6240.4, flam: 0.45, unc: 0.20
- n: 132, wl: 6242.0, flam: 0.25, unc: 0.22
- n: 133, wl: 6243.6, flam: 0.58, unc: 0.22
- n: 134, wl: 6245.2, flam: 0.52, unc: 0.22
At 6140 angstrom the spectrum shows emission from [O II] 3727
